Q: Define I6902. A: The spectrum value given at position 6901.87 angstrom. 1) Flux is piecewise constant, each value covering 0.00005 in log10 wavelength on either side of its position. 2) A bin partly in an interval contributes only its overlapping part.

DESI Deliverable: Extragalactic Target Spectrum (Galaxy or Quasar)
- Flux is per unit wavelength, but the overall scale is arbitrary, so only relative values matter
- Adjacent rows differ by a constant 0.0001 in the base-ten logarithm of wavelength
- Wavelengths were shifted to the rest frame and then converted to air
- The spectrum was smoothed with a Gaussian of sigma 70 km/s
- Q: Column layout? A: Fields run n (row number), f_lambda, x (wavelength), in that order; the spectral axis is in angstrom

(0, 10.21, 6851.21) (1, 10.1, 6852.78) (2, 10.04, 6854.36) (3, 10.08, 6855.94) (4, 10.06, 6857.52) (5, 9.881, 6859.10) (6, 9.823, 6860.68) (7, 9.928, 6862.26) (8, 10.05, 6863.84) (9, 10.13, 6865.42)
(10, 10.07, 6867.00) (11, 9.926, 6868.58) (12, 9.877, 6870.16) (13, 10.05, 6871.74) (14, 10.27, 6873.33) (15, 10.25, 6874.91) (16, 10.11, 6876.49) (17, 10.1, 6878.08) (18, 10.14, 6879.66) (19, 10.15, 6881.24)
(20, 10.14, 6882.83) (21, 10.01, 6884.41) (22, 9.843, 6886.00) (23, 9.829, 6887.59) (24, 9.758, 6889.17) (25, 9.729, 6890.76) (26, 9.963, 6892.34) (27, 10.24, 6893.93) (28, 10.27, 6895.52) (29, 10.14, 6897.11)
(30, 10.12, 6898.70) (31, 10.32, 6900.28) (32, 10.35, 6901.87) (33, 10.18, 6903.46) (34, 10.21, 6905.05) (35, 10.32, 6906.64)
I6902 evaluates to 10.35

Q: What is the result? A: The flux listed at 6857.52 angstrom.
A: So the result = 10.06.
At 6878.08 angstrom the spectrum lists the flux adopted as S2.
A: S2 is 10.1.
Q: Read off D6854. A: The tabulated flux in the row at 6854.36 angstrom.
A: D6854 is 10.04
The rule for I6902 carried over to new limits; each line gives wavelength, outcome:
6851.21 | 10.21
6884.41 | 10.01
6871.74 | 10.05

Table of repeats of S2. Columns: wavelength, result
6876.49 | 10.11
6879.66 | 10.14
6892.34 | 9.963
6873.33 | 10.27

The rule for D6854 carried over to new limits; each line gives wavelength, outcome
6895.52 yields 10.27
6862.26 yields 9.928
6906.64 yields 10.32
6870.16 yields 9.877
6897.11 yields 10.14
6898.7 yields 10.12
